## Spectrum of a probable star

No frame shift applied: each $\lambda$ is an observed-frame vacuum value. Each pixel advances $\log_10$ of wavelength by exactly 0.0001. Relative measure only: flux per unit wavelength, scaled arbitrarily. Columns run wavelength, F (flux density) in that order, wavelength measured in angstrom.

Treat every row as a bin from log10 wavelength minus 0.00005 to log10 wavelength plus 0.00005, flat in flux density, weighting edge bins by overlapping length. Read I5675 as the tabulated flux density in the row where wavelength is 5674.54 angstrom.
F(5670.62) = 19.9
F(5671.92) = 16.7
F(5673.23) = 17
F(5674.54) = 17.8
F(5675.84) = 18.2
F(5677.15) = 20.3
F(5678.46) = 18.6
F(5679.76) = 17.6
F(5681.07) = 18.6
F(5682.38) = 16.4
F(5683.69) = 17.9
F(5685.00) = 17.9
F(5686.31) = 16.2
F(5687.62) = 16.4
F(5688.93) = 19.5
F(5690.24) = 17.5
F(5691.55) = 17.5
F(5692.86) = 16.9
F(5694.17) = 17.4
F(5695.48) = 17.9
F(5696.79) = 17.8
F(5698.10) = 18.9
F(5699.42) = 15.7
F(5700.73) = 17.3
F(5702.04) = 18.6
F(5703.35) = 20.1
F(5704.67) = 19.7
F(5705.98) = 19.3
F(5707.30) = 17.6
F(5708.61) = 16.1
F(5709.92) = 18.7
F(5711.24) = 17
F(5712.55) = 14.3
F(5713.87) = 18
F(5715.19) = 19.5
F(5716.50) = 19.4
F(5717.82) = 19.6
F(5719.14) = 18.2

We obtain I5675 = 17.8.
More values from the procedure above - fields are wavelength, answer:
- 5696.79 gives 17.8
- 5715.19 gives 19.5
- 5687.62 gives 16.4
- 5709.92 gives 18.7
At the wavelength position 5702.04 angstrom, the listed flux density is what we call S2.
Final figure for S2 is 18.6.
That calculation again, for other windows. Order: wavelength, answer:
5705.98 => 19.3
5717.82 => 19.6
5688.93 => 19.5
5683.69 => 17.9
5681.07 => 18.6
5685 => 17.9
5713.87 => 18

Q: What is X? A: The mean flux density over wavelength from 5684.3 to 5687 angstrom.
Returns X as 17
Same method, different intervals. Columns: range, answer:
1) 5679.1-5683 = 17.6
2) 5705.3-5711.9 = 17.8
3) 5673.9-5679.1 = 18.7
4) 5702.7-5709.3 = 18.6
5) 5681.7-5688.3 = 17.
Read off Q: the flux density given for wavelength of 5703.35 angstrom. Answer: 20.1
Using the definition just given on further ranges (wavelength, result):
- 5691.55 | 17.5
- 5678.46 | 18.6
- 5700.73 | 17.3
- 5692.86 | 16.9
